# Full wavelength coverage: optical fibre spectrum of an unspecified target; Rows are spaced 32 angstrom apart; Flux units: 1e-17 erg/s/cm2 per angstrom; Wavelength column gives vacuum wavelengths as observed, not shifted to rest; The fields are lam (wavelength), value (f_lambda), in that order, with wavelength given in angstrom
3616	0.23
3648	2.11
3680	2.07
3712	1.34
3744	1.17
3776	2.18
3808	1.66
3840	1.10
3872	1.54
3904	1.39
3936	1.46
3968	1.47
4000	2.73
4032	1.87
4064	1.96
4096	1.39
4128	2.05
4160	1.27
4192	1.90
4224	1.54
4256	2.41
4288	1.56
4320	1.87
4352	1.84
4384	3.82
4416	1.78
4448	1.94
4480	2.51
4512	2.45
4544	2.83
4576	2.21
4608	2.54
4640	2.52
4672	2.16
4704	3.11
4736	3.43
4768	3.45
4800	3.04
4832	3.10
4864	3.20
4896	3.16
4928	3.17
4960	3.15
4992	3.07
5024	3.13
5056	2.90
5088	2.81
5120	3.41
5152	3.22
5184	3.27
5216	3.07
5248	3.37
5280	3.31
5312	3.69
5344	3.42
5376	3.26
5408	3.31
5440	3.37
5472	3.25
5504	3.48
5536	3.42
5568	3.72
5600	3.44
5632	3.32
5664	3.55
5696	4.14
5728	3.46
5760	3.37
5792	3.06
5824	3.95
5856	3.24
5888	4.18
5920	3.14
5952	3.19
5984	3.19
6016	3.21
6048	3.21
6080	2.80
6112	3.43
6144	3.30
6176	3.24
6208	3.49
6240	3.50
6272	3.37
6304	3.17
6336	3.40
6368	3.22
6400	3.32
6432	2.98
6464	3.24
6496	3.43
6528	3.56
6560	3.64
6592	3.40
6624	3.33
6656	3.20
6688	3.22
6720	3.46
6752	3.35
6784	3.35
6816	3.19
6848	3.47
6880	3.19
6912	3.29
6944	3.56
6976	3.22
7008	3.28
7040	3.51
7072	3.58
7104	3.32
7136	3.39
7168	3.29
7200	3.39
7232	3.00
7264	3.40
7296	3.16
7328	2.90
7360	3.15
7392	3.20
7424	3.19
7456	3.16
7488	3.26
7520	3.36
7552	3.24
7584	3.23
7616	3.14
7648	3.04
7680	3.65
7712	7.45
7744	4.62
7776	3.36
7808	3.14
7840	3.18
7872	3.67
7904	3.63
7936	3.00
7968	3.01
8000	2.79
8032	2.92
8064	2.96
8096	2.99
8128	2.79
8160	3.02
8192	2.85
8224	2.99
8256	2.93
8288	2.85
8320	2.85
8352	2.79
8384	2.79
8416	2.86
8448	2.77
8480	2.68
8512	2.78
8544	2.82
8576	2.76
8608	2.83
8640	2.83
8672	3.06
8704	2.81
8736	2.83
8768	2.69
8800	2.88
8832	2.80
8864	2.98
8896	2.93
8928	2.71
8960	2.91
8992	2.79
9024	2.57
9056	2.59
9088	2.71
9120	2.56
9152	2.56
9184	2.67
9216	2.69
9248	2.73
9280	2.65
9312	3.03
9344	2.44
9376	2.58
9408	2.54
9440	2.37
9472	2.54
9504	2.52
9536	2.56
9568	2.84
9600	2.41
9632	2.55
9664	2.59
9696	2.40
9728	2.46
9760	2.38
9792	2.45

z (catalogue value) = 0.17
